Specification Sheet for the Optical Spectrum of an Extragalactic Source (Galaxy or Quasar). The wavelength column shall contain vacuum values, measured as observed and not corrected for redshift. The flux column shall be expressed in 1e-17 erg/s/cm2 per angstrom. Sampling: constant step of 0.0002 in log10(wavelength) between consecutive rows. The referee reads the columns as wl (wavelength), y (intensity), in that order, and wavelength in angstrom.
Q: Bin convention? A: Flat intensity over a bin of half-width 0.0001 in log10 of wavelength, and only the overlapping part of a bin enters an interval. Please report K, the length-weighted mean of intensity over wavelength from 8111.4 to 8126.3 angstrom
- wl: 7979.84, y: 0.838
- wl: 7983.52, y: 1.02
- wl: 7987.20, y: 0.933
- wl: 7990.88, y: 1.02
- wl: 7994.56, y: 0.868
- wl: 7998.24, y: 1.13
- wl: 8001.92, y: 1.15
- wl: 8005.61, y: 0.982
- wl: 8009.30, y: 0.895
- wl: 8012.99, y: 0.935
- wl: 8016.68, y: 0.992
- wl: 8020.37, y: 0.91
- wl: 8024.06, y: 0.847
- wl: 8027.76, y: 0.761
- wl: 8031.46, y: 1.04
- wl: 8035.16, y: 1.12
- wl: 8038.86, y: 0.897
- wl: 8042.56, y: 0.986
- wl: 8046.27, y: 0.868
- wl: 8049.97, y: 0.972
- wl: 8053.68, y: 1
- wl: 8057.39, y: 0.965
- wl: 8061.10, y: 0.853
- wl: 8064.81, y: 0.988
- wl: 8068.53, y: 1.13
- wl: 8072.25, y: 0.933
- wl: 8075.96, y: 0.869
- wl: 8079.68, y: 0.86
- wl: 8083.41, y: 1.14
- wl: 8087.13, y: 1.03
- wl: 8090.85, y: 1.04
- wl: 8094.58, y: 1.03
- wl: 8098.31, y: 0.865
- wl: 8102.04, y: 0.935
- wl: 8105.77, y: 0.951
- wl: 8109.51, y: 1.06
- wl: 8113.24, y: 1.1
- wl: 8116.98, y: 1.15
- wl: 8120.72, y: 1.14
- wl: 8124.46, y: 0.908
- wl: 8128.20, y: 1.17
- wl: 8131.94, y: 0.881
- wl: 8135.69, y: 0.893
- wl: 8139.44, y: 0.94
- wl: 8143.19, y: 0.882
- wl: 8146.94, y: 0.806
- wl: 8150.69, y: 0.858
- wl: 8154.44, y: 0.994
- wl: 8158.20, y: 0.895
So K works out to 1.07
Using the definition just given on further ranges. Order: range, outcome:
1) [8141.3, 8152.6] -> 0.85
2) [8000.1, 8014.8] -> 0.99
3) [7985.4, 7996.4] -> 0.94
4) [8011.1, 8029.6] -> 0.889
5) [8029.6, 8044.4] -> 1.01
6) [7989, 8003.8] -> 1.04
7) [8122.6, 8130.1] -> 1.04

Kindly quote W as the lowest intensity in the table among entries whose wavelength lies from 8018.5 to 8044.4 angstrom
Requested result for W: 0.761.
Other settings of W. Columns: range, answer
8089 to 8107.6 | 0.865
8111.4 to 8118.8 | 1.1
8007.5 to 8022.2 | 0.895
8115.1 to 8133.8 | 0.881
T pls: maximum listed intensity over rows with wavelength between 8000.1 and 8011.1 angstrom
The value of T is 1.15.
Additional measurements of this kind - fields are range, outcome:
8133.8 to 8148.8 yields 0.94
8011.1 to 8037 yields 1.12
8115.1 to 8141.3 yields 1.17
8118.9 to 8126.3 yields 1.14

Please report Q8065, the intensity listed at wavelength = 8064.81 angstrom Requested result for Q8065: 0.988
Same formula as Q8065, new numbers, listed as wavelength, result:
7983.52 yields 1.02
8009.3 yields 0.895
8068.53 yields 1.13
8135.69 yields 0.893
